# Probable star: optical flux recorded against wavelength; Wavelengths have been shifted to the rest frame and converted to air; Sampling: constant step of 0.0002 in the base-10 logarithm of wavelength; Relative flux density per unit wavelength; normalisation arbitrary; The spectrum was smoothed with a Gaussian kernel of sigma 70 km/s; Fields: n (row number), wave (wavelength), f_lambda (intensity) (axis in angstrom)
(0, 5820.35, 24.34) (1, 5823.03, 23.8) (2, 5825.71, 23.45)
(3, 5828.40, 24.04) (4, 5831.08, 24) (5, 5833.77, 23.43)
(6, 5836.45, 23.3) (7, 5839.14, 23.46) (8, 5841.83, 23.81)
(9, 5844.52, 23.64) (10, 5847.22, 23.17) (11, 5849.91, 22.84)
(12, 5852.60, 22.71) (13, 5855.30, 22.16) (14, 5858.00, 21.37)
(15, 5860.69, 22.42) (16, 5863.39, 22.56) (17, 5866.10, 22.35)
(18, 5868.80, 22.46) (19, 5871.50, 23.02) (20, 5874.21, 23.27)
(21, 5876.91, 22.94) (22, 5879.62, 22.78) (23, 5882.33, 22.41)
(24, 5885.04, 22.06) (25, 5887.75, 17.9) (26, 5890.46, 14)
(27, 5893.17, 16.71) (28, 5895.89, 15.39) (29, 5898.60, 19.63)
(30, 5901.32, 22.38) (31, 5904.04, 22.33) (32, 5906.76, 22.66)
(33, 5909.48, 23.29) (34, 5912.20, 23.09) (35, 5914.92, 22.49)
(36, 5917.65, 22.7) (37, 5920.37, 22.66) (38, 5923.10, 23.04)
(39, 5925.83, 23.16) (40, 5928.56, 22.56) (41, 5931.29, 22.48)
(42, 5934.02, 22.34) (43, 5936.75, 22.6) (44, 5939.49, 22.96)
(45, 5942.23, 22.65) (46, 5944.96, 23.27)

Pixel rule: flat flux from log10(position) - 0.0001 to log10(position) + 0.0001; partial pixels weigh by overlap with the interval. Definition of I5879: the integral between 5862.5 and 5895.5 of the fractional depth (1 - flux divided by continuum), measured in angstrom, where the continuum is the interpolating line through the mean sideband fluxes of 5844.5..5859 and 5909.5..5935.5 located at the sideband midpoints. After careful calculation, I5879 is 2.6 angstrom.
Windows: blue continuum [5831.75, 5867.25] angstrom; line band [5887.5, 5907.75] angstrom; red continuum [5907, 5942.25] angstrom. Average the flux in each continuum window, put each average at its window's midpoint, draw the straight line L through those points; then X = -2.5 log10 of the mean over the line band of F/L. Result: 0.21 mag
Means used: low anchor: 22.9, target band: 18.9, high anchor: 22.8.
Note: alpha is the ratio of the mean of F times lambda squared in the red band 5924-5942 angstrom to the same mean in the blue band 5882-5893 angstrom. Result 1.2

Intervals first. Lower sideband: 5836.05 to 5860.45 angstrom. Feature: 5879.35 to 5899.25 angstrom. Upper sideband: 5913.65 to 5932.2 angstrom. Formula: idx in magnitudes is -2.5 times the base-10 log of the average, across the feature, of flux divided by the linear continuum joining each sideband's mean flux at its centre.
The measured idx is 0.22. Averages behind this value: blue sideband 22.9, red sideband 22.7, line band 18.6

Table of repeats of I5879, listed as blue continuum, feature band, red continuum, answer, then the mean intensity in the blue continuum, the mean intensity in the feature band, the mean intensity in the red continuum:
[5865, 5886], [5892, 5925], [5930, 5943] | 1.8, 22.7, 21.4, 22.6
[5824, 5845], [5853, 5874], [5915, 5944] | 0.9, 23.6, 22.4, 22.7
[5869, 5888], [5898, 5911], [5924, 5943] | 0.2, 22.3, 22.2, 22.7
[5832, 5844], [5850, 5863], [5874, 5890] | 0.2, 23.5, 22.3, 21.4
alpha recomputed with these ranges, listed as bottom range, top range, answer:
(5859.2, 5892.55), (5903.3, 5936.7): 1.08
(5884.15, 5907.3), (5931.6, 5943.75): 1.20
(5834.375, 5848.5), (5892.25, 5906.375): 0.85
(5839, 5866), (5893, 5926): 0.97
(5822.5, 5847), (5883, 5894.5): 0.77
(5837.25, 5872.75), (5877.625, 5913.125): 0.91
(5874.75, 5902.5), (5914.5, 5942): 1.17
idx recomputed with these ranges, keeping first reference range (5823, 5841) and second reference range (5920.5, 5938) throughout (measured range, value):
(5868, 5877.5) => 0.01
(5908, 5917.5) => 0.00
